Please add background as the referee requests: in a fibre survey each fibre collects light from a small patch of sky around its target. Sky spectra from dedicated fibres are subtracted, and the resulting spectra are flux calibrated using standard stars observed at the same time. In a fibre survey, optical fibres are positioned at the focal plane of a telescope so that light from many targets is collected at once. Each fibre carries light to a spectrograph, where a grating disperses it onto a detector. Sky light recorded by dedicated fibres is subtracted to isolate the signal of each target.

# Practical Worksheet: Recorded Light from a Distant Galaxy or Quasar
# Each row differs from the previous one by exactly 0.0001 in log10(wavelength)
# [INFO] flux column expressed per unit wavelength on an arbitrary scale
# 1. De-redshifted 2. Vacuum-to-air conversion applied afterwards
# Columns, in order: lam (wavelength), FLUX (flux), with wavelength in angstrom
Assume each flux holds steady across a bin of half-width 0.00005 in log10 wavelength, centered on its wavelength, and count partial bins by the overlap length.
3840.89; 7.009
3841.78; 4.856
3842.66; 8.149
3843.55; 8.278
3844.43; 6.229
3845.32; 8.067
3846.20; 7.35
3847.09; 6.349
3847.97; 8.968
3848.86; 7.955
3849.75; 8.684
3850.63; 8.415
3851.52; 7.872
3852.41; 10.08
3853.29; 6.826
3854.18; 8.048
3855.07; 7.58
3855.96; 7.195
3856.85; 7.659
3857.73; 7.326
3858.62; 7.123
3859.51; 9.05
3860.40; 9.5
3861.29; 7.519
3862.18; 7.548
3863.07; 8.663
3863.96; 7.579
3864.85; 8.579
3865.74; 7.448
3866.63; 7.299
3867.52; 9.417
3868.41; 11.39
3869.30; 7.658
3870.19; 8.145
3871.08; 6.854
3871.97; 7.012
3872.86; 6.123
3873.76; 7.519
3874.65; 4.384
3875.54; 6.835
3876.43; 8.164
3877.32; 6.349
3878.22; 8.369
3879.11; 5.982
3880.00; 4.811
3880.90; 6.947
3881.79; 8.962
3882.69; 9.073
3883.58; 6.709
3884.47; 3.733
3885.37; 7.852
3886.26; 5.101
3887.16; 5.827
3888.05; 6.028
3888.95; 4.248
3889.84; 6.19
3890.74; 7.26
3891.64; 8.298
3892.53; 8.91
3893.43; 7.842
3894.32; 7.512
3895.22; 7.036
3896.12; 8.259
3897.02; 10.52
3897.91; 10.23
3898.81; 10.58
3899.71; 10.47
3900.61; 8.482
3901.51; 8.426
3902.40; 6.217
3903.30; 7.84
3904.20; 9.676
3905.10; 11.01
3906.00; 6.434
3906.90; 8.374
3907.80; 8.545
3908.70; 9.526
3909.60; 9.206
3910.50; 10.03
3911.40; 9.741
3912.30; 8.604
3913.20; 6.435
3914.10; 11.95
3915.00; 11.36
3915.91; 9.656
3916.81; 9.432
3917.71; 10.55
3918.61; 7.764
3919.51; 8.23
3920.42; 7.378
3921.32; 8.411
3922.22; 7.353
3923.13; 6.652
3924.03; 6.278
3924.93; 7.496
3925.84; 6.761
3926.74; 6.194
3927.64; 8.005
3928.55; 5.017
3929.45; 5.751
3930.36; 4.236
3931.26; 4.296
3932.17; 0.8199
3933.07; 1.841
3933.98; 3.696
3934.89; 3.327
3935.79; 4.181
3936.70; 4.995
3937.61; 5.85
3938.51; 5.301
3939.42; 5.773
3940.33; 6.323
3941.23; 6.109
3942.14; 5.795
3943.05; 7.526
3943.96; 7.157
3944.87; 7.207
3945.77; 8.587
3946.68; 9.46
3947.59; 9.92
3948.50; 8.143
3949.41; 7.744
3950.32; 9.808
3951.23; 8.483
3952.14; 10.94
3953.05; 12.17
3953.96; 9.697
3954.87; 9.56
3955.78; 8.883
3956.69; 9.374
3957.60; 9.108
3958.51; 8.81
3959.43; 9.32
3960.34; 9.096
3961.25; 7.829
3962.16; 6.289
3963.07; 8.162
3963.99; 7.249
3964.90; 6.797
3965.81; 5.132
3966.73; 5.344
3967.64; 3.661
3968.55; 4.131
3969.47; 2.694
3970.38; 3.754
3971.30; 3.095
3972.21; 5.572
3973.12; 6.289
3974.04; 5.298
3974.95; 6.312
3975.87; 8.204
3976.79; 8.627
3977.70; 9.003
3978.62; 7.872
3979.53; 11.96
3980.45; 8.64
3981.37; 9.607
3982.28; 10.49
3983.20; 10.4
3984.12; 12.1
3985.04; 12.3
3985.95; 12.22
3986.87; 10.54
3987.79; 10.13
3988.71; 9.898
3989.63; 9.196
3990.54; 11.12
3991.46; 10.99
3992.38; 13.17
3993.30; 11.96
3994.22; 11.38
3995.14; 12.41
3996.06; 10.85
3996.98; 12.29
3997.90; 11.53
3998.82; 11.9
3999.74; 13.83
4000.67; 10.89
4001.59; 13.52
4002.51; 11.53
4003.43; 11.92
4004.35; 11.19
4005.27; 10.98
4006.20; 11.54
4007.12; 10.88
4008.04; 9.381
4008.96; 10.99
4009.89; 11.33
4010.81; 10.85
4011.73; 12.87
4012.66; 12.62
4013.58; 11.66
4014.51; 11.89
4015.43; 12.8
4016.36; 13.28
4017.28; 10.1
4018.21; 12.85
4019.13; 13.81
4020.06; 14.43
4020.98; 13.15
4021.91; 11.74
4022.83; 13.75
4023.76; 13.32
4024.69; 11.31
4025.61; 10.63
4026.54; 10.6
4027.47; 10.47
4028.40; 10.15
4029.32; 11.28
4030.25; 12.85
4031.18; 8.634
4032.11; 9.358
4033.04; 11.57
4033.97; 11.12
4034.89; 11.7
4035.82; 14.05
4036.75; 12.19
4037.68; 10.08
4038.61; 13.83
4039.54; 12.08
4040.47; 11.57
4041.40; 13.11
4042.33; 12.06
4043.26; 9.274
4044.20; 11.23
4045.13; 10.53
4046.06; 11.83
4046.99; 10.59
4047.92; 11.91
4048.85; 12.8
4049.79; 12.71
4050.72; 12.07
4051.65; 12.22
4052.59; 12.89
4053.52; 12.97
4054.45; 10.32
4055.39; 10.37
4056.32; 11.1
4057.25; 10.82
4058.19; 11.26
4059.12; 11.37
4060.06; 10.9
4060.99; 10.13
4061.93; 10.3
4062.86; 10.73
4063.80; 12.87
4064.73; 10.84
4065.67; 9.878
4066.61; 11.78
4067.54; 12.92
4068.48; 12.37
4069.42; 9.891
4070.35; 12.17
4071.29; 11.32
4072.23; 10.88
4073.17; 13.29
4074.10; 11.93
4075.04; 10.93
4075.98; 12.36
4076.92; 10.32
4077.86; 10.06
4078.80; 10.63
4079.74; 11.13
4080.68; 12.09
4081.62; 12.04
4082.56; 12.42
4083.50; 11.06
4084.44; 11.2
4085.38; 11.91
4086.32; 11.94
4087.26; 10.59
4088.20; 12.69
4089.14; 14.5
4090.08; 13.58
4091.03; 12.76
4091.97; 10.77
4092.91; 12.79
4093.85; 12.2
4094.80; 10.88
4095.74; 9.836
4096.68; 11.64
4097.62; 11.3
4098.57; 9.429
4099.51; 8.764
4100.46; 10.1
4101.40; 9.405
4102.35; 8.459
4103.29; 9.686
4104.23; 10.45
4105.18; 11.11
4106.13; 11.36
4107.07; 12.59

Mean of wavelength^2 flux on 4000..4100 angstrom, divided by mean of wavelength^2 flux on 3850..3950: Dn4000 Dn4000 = 1.7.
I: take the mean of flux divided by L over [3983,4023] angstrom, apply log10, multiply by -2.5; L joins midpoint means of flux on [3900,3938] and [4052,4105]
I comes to -0.25 mag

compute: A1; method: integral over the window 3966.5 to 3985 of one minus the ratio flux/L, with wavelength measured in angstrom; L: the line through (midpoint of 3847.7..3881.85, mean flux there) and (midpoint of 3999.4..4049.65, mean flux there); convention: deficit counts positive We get 5.7 angstrom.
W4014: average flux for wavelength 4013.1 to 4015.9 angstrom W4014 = 12.1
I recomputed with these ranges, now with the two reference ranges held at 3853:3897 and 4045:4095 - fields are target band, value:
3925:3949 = 0.43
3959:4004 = 0.07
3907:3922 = -0.11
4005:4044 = -0.11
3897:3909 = -0.13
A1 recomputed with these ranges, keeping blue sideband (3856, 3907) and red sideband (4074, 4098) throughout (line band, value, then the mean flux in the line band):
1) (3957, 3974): 5.58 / 6.24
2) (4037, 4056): -1.43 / 11.7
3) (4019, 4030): -1.63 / 12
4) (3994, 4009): -2.38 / 11.6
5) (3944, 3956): -0.25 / 9.21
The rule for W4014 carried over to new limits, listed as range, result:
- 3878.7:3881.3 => 5.89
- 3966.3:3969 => 4.38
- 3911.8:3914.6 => 9.07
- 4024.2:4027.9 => 10.8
